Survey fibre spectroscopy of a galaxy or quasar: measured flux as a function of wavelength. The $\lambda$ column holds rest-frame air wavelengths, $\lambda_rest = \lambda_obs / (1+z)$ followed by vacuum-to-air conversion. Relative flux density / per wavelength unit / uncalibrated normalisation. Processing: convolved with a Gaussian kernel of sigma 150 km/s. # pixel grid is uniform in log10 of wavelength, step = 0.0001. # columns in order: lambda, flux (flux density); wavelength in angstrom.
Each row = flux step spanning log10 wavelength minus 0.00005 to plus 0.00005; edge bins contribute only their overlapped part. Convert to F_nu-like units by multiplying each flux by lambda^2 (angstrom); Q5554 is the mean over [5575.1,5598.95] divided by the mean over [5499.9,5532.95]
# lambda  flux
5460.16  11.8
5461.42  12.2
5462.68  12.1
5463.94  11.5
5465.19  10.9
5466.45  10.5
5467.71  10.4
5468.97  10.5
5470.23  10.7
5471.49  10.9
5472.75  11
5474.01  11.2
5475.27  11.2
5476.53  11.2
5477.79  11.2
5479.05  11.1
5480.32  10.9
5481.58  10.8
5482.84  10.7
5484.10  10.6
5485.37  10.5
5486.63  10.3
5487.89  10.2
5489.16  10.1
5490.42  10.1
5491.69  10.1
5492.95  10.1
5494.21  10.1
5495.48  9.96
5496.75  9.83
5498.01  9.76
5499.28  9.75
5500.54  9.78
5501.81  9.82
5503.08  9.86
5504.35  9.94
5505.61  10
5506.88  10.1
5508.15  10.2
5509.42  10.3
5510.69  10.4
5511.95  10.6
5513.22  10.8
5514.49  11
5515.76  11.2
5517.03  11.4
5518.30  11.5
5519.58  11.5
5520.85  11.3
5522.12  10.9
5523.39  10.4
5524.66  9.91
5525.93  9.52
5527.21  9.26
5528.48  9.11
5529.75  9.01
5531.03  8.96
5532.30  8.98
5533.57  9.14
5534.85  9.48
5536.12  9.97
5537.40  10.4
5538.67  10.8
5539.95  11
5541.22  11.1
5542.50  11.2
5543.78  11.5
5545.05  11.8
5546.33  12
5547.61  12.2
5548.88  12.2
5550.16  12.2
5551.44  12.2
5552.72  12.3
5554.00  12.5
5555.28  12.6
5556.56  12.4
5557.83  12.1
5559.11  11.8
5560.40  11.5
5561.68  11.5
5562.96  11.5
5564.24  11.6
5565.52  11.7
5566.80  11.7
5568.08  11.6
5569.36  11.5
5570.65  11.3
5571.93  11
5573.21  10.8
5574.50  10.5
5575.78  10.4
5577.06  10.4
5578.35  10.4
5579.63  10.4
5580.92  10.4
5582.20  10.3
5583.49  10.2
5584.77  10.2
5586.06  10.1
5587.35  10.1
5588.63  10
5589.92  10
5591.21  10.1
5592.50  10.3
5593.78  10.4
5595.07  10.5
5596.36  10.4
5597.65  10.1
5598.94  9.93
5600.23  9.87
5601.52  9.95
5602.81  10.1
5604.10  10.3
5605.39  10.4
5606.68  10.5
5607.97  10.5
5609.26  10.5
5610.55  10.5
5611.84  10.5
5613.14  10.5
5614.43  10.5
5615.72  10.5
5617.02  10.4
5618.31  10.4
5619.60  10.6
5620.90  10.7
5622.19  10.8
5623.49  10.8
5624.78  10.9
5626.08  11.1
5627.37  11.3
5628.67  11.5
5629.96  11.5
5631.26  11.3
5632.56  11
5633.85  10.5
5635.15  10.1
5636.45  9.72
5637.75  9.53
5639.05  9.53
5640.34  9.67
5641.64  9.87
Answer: 1.03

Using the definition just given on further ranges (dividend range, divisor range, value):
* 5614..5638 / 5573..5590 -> 1.06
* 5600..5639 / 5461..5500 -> 1.04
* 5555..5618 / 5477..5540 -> 1.07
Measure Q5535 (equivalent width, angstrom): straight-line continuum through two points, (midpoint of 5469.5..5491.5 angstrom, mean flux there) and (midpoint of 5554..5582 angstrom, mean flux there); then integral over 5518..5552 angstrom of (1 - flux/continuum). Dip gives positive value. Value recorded 1.4 angstrom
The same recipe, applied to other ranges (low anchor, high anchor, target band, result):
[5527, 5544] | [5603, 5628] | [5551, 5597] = -3.3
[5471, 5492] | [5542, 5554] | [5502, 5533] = 3.1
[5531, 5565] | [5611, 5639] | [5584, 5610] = 1.6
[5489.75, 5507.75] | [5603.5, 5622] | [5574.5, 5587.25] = 0.0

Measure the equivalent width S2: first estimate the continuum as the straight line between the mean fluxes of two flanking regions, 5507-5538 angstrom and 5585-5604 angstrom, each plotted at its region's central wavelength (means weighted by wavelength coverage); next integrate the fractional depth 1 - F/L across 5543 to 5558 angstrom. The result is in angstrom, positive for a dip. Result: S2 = -2.9 angstrom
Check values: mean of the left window 10.2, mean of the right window 10.1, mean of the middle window 12.2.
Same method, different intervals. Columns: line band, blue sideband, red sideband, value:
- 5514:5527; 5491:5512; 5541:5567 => -0.1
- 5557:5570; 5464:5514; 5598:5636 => -1.4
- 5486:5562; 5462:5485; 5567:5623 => 0.5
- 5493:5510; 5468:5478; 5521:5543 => 0.9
